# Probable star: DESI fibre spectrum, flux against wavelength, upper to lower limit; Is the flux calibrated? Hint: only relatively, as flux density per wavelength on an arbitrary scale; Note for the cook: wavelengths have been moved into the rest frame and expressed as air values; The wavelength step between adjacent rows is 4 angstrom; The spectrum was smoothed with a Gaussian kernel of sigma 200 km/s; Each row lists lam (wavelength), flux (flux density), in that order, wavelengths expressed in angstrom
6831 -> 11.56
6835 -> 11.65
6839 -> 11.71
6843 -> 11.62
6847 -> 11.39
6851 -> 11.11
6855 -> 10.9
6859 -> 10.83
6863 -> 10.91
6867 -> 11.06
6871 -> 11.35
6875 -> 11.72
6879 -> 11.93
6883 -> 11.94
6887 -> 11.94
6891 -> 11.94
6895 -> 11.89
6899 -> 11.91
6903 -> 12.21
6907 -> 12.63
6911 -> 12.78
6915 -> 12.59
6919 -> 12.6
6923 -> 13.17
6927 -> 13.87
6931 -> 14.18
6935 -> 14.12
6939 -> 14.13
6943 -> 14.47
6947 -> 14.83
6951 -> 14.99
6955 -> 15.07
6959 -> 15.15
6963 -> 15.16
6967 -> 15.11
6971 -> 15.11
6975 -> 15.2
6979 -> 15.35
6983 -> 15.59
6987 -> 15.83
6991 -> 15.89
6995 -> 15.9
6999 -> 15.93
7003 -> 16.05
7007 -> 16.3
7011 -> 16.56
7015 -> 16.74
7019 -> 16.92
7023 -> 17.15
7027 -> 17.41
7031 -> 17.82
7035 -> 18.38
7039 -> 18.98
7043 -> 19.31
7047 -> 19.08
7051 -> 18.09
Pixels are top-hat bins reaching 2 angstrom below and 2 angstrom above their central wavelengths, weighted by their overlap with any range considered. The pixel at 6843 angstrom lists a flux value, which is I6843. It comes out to 11.62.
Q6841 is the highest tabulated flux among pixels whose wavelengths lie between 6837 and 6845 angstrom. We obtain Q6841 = 11.71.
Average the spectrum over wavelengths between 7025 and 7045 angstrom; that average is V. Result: 18.4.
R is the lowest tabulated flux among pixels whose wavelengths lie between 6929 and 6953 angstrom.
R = 14.12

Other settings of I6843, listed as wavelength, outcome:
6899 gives 11.91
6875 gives 11.72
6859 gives 10.83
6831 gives 11.56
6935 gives 14.12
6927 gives 13.87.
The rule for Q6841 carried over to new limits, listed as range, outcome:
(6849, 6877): 11.72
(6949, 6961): 15.15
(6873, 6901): 11.94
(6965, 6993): 15.89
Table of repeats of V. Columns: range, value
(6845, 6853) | 11.2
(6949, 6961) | 15.1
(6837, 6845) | 11.7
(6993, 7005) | 16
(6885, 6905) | 12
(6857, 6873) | 11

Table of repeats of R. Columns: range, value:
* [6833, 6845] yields 11.62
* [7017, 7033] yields 16.92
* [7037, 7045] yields 18.98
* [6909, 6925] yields 12.59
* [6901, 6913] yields 12.21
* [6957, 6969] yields 15.11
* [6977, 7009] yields 15.35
